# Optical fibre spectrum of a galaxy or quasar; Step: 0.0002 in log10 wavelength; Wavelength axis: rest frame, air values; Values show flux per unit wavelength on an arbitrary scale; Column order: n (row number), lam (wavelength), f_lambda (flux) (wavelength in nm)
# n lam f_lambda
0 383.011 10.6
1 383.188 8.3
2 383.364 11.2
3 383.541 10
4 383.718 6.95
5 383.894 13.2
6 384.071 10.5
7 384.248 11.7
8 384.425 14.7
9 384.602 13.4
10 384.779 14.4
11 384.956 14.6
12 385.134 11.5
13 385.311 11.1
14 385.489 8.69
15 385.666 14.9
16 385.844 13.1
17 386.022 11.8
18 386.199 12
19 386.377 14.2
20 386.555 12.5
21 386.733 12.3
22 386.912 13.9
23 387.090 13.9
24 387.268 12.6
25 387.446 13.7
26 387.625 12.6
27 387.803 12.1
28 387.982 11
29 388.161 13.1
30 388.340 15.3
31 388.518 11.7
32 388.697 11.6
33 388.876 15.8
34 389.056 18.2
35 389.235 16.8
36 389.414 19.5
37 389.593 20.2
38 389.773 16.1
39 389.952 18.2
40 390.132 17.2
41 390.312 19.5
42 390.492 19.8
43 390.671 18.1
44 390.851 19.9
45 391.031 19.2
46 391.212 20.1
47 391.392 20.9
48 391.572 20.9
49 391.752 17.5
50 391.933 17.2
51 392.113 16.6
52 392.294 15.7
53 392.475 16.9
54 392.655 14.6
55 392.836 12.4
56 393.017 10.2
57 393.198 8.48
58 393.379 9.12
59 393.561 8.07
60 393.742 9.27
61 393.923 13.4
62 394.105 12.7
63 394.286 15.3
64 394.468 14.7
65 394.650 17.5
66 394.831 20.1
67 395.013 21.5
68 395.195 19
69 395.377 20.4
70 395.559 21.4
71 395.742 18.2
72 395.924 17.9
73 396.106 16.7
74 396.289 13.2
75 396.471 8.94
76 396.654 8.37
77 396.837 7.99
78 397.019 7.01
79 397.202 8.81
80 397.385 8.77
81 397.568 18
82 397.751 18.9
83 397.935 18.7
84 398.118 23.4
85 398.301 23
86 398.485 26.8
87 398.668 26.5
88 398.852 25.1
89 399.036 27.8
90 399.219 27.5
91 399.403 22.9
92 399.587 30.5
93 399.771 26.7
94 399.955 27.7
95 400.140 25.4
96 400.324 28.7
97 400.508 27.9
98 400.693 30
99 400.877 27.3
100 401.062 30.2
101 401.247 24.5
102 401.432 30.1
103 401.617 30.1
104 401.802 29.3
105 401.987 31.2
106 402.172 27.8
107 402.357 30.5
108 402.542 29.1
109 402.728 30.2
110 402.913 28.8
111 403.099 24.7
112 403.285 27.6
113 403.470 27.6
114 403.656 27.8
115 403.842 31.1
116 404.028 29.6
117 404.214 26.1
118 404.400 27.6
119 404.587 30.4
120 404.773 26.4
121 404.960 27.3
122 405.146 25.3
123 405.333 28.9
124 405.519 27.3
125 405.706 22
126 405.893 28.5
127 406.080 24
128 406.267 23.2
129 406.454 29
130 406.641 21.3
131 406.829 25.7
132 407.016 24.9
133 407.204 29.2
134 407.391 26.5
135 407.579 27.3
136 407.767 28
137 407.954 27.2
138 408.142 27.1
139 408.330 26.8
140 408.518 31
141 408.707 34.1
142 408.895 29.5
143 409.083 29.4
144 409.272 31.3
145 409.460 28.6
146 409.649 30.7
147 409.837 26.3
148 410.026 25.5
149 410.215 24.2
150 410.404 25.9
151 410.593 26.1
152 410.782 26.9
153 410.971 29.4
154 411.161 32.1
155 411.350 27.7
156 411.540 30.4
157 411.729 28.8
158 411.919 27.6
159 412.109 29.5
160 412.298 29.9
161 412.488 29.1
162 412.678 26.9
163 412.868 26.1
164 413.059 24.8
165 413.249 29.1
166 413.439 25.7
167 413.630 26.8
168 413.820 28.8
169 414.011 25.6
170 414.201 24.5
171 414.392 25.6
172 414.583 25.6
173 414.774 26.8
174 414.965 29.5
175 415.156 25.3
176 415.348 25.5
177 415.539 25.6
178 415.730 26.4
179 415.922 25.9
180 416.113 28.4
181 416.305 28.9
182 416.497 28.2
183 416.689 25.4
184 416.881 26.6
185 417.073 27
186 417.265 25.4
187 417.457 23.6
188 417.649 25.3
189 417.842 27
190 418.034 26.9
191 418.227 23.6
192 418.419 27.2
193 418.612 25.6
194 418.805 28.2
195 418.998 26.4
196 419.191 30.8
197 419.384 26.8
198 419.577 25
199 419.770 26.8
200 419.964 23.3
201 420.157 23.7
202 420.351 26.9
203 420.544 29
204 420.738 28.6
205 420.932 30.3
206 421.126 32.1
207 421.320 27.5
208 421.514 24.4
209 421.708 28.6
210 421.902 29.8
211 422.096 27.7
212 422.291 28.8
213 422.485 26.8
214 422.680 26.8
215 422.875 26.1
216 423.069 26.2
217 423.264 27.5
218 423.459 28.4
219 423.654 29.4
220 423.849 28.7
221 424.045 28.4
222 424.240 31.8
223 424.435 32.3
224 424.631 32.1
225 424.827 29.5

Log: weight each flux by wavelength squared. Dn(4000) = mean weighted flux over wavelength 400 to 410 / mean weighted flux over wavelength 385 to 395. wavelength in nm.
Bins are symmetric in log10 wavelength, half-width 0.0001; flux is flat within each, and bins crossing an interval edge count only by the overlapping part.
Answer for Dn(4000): 2.03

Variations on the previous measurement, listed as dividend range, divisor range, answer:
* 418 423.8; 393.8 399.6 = 1.71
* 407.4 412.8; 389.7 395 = 1.95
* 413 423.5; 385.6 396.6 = 2.00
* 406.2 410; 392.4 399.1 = 1.86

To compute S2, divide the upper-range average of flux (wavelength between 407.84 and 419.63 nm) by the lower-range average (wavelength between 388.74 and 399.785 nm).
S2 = 1.58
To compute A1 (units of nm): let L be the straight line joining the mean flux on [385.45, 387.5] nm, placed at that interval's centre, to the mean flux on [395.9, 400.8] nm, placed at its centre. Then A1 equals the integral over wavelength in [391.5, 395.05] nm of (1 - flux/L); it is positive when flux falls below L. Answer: 0.57 nm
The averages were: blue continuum 12.9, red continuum 20.6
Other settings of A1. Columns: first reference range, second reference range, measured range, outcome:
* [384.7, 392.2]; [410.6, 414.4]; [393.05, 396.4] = 0.613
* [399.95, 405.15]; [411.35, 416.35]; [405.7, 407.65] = 0.152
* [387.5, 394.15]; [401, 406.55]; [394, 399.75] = 0.795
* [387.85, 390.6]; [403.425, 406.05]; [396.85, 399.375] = 0.343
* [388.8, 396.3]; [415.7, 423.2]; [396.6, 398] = 0.490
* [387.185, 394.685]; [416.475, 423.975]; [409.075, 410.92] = -0.360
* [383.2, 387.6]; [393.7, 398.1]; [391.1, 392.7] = -0.449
